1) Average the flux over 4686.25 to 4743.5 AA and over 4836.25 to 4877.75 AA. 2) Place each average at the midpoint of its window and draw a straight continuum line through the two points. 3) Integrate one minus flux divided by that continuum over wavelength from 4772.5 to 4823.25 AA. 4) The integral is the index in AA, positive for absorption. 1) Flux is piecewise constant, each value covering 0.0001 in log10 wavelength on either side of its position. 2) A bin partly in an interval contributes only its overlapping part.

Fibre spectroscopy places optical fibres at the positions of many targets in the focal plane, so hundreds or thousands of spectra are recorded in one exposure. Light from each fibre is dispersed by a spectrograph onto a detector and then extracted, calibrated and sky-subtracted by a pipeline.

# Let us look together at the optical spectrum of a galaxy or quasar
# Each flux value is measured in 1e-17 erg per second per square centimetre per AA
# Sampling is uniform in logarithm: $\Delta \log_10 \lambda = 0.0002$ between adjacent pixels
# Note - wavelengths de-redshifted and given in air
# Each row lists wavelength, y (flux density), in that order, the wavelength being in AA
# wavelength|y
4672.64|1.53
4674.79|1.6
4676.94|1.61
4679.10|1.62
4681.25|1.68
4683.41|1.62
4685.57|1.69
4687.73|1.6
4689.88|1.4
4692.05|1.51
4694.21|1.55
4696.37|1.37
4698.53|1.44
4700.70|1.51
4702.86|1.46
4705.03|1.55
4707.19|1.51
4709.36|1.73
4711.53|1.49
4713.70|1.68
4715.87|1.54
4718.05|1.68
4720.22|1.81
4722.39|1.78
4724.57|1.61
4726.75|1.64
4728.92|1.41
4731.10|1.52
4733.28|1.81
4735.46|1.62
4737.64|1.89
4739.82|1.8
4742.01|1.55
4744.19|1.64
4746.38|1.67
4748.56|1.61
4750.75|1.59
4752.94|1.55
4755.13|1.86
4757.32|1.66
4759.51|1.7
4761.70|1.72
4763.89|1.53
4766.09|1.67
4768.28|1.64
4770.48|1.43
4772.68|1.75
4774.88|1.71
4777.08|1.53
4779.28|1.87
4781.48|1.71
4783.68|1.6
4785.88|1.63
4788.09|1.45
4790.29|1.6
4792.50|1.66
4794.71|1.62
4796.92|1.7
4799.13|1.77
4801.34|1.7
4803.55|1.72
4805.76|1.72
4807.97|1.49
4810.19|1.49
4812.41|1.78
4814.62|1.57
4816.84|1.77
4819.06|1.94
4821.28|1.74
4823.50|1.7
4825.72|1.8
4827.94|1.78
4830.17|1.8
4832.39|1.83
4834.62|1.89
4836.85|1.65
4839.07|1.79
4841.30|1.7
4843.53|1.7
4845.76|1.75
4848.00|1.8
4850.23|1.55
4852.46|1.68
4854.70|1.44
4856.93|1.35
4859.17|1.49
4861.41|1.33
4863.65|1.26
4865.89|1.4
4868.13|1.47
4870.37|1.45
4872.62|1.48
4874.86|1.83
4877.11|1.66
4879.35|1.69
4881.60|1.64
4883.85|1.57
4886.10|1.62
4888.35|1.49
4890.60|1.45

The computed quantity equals -3.1 AA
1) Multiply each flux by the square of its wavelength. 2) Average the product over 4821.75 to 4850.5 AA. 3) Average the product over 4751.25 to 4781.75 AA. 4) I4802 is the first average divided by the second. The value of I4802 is 1.09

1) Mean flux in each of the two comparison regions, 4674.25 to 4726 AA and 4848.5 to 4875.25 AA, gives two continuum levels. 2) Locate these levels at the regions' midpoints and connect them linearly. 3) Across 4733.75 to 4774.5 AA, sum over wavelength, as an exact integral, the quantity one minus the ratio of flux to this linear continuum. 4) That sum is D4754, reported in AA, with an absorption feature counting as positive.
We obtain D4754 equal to -3.0 AA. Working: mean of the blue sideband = 1.59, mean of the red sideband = 1.48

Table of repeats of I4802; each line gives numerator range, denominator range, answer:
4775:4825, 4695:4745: 1.07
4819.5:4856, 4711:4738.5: 1.09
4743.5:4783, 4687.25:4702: 1.15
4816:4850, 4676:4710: 1.21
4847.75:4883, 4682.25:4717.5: 1.06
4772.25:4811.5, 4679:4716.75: 1.11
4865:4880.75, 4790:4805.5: 0.96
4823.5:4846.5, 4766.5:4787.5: 1.10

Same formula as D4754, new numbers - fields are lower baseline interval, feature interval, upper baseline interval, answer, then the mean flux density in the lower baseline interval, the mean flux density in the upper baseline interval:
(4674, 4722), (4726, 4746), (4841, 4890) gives -1.0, 1.58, 1.56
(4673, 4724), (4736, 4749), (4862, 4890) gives -1.0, 1.58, 1.54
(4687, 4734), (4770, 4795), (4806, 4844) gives 0.5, 1.57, 1.73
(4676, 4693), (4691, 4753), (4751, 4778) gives 0.4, 1.59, 1.64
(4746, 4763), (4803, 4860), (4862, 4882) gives -3.9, 1.67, 1.53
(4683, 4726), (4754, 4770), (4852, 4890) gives -1.2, 1.58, 1.52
